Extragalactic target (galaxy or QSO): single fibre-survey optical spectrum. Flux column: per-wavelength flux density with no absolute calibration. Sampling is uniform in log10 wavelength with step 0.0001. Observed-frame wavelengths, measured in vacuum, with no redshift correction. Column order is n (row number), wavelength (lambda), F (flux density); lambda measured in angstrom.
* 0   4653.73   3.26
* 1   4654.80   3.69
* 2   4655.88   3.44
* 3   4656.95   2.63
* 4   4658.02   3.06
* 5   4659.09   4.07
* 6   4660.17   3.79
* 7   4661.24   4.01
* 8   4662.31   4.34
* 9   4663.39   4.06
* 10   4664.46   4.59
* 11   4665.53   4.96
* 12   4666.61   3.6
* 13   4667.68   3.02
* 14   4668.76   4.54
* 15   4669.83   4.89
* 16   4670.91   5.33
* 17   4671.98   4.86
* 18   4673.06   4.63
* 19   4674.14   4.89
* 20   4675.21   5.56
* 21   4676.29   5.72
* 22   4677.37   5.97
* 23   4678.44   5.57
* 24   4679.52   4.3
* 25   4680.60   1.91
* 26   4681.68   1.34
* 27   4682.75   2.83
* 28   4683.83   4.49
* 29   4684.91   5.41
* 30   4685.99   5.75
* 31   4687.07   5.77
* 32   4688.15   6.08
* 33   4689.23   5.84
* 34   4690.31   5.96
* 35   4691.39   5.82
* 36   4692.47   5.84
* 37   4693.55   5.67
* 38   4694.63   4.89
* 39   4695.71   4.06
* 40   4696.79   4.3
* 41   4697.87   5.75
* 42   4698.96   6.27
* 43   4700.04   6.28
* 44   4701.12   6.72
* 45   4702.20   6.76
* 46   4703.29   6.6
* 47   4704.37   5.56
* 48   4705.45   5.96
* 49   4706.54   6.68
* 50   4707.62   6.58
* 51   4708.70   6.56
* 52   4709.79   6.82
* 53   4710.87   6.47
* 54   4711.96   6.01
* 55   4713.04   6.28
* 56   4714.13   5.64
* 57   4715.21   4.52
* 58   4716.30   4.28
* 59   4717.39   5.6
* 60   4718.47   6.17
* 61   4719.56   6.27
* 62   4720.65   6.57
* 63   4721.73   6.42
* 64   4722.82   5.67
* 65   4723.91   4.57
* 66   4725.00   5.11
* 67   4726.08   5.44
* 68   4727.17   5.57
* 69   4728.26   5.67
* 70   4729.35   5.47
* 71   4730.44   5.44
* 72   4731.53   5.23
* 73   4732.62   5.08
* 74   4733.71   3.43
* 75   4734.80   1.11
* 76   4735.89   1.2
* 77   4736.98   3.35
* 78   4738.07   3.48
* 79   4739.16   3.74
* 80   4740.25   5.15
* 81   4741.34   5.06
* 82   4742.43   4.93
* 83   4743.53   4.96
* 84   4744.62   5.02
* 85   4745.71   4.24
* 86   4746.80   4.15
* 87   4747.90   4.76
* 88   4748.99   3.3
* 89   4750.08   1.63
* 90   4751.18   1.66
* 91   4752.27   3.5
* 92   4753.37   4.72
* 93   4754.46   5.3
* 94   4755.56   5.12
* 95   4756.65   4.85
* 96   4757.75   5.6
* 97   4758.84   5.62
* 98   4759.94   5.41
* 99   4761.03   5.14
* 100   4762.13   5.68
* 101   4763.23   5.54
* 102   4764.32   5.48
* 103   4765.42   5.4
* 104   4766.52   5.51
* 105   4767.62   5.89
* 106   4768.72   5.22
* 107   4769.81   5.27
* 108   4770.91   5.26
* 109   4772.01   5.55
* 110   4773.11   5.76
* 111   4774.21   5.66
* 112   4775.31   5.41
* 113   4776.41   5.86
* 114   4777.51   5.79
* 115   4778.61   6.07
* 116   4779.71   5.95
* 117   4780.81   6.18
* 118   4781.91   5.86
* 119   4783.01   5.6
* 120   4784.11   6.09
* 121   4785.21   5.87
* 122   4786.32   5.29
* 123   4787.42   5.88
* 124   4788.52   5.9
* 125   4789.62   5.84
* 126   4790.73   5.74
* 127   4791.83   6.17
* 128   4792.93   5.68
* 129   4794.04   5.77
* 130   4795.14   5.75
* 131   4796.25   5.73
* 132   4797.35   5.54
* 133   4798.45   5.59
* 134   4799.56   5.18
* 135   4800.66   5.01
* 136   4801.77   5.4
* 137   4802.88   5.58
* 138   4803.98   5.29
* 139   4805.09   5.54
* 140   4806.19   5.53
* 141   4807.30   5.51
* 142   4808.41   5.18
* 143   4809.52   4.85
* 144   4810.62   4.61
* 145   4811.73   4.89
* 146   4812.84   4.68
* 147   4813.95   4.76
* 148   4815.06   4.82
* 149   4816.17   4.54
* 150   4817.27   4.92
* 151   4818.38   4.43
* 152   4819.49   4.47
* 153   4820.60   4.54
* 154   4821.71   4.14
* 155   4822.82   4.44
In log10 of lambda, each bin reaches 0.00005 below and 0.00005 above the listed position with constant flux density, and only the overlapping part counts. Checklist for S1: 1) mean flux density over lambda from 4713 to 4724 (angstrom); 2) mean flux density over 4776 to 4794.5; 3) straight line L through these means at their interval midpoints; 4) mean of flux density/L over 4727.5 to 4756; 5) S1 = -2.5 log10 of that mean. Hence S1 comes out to 0.359 mag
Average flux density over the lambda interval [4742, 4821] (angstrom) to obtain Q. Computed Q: 5.19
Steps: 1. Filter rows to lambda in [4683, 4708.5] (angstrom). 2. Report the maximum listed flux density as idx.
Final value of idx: 6.76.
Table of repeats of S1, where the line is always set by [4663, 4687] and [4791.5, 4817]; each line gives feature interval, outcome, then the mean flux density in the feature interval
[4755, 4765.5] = -0.08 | 5.38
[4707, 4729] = -0.22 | 5.81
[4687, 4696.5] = -0.20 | 5.51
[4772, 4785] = -0.14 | 5.83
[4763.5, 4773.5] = -0.09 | 5.48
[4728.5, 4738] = 0.25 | 3.83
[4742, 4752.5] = 0.28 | 3.81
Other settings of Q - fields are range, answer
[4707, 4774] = 5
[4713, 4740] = 4.83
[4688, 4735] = 5.64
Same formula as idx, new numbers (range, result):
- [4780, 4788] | 6.18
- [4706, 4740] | 6.82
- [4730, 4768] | 5.89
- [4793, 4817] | 5.77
